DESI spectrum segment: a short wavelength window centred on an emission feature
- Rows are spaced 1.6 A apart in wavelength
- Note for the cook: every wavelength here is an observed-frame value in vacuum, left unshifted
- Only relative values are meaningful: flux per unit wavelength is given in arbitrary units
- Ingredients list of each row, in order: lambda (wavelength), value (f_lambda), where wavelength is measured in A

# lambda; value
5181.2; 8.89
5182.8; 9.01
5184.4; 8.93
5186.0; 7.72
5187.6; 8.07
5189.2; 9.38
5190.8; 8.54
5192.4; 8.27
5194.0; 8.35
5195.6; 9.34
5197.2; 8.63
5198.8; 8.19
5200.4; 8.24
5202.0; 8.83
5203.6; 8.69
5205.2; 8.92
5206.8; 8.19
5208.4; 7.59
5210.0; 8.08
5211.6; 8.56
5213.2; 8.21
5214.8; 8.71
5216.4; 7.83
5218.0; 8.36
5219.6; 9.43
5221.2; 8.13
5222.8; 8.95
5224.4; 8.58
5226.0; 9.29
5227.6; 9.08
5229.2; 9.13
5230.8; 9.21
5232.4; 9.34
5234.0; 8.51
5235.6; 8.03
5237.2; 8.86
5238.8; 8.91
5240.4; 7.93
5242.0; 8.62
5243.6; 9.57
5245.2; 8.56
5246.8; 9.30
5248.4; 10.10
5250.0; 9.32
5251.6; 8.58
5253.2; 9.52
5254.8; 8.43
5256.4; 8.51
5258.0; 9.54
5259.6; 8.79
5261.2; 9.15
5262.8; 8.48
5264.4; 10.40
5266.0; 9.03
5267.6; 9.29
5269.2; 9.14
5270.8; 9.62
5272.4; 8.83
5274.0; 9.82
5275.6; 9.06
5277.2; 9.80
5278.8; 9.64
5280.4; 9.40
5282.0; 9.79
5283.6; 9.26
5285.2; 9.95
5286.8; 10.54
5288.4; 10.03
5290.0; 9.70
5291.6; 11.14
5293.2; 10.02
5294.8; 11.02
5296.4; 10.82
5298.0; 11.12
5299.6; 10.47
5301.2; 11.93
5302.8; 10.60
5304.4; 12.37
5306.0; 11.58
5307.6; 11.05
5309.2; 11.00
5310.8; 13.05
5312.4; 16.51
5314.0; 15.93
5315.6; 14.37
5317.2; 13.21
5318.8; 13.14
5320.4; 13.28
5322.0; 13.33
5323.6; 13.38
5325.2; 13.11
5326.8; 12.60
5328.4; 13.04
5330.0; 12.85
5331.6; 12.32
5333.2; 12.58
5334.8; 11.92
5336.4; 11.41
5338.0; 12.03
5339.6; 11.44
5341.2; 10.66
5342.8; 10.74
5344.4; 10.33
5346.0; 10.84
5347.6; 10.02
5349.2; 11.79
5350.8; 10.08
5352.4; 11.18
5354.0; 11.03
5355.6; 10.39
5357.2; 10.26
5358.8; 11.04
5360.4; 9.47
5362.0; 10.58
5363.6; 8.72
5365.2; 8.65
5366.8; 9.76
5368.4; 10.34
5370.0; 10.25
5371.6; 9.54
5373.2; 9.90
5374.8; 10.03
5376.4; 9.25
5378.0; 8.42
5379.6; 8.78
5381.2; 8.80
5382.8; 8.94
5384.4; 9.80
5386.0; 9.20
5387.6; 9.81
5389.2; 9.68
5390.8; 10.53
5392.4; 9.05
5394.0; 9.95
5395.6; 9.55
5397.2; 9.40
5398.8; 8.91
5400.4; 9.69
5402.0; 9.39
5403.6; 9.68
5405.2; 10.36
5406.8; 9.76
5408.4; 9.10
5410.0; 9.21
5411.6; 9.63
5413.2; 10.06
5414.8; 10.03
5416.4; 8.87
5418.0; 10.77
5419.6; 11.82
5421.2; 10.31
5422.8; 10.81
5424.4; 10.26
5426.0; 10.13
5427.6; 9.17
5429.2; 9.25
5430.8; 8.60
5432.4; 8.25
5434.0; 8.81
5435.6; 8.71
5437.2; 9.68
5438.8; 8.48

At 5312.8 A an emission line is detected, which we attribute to H-beta 4861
